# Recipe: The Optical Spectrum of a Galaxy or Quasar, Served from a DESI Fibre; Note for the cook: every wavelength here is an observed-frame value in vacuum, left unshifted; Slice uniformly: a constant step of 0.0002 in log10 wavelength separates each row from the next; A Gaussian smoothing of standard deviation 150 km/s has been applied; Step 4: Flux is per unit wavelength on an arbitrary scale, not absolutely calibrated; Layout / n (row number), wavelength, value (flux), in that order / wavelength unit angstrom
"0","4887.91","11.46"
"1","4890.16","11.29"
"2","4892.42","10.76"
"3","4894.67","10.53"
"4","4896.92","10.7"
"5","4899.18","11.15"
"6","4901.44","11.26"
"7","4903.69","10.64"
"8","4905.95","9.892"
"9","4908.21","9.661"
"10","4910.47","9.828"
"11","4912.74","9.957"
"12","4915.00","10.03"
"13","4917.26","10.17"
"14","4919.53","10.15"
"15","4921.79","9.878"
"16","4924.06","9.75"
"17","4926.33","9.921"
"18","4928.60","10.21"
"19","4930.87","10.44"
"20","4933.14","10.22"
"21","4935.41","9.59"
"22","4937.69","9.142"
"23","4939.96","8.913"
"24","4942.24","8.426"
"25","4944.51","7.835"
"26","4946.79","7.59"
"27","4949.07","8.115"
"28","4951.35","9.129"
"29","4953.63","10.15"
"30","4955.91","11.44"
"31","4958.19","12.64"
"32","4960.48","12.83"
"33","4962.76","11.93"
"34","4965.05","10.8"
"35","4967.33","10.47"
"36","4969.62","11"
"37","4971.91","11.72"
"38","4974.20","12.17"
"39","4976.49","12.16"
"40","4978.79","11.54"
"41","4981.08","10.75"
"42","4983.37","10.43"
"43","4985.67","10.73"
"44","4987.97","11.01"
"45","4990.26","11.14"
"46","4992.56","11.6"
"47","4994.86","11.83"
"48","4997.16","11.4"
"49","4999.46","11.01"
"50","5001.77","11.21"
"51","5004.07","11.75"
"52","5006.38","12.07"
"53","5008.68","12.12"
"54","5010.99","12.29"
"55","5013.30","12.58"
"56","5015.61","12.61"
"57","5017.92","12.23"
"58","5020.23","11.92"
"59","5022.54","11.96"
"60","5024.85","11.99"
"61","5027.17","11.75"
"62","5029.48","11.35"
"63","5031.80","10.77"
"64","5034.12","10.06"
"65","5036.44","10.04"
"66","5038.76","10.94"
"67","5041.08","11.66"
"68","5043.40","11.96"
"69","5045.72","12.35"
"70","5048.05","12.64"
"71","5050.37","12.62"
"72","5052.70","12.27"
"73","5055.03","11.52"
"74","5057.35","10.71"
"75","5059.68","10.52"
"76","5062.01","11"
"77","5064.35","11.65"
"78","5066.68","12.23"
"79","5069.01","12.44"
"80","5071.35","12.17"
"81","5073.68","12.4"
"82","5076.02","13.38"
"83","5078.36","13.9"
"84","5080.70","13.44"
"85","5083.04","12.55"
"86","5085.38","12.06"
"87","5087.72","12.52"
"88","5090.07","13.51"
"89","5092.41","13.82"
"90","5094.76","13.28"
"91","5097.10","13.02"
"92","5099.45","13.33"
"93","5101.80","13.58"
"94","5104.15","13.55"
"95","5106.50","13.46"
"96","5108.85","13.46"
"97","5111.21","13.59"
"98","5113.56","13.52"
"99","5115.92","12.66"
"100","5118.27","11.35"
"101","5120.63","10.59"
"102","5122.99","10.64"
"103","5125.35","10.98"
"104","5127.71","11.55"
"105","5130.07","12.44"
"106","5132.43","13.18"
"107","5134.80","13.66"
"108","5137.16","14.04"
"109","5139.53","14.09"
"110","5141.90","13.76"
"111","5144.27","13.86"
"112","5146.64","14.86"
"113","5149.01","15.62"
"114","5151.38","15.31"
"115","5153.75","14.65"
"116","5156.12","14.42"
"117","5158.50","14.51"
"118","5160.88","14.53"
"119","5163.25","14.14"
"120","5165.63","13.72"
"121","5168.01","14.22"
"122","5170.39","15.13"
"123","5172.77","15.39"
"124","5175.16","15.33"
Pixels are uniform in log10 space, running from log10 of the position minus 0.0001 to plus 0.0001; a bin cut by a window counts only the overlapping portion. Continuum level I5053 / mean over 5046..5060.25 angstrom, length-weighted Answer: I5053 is 11.8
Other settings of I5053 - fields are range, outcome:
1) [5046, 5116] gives 12.7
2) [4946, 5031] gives 11.4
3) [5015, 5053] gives 11.7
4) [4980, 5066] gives 11.5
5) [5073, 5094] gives 13.1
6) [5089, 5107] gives 13.4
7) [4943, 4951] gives 8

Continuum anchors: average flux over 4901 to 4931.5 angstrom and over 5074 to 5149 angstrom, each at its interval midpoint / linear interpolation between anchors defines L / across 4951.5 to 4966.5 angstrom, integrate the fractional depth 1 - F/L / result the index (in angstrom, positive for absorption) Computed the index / -1.0 angstrom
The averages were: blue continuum 10.1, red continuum 13.1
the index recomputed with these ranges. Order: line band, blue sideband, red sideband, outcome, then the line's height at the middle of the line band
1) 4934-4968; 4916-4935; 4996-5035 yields 2.0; 10.5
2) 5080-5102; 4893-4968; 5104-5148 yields -1.2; 12.4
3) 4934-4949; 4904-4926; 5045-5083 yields 2.6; 10.4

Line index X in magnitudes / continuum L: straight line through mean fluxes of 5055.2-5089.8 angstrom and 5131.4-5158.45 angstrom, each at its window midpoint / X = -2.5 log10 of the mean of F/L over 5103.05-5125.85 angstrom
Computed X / 0.08 mag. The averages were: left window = 12.2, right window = 14.3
